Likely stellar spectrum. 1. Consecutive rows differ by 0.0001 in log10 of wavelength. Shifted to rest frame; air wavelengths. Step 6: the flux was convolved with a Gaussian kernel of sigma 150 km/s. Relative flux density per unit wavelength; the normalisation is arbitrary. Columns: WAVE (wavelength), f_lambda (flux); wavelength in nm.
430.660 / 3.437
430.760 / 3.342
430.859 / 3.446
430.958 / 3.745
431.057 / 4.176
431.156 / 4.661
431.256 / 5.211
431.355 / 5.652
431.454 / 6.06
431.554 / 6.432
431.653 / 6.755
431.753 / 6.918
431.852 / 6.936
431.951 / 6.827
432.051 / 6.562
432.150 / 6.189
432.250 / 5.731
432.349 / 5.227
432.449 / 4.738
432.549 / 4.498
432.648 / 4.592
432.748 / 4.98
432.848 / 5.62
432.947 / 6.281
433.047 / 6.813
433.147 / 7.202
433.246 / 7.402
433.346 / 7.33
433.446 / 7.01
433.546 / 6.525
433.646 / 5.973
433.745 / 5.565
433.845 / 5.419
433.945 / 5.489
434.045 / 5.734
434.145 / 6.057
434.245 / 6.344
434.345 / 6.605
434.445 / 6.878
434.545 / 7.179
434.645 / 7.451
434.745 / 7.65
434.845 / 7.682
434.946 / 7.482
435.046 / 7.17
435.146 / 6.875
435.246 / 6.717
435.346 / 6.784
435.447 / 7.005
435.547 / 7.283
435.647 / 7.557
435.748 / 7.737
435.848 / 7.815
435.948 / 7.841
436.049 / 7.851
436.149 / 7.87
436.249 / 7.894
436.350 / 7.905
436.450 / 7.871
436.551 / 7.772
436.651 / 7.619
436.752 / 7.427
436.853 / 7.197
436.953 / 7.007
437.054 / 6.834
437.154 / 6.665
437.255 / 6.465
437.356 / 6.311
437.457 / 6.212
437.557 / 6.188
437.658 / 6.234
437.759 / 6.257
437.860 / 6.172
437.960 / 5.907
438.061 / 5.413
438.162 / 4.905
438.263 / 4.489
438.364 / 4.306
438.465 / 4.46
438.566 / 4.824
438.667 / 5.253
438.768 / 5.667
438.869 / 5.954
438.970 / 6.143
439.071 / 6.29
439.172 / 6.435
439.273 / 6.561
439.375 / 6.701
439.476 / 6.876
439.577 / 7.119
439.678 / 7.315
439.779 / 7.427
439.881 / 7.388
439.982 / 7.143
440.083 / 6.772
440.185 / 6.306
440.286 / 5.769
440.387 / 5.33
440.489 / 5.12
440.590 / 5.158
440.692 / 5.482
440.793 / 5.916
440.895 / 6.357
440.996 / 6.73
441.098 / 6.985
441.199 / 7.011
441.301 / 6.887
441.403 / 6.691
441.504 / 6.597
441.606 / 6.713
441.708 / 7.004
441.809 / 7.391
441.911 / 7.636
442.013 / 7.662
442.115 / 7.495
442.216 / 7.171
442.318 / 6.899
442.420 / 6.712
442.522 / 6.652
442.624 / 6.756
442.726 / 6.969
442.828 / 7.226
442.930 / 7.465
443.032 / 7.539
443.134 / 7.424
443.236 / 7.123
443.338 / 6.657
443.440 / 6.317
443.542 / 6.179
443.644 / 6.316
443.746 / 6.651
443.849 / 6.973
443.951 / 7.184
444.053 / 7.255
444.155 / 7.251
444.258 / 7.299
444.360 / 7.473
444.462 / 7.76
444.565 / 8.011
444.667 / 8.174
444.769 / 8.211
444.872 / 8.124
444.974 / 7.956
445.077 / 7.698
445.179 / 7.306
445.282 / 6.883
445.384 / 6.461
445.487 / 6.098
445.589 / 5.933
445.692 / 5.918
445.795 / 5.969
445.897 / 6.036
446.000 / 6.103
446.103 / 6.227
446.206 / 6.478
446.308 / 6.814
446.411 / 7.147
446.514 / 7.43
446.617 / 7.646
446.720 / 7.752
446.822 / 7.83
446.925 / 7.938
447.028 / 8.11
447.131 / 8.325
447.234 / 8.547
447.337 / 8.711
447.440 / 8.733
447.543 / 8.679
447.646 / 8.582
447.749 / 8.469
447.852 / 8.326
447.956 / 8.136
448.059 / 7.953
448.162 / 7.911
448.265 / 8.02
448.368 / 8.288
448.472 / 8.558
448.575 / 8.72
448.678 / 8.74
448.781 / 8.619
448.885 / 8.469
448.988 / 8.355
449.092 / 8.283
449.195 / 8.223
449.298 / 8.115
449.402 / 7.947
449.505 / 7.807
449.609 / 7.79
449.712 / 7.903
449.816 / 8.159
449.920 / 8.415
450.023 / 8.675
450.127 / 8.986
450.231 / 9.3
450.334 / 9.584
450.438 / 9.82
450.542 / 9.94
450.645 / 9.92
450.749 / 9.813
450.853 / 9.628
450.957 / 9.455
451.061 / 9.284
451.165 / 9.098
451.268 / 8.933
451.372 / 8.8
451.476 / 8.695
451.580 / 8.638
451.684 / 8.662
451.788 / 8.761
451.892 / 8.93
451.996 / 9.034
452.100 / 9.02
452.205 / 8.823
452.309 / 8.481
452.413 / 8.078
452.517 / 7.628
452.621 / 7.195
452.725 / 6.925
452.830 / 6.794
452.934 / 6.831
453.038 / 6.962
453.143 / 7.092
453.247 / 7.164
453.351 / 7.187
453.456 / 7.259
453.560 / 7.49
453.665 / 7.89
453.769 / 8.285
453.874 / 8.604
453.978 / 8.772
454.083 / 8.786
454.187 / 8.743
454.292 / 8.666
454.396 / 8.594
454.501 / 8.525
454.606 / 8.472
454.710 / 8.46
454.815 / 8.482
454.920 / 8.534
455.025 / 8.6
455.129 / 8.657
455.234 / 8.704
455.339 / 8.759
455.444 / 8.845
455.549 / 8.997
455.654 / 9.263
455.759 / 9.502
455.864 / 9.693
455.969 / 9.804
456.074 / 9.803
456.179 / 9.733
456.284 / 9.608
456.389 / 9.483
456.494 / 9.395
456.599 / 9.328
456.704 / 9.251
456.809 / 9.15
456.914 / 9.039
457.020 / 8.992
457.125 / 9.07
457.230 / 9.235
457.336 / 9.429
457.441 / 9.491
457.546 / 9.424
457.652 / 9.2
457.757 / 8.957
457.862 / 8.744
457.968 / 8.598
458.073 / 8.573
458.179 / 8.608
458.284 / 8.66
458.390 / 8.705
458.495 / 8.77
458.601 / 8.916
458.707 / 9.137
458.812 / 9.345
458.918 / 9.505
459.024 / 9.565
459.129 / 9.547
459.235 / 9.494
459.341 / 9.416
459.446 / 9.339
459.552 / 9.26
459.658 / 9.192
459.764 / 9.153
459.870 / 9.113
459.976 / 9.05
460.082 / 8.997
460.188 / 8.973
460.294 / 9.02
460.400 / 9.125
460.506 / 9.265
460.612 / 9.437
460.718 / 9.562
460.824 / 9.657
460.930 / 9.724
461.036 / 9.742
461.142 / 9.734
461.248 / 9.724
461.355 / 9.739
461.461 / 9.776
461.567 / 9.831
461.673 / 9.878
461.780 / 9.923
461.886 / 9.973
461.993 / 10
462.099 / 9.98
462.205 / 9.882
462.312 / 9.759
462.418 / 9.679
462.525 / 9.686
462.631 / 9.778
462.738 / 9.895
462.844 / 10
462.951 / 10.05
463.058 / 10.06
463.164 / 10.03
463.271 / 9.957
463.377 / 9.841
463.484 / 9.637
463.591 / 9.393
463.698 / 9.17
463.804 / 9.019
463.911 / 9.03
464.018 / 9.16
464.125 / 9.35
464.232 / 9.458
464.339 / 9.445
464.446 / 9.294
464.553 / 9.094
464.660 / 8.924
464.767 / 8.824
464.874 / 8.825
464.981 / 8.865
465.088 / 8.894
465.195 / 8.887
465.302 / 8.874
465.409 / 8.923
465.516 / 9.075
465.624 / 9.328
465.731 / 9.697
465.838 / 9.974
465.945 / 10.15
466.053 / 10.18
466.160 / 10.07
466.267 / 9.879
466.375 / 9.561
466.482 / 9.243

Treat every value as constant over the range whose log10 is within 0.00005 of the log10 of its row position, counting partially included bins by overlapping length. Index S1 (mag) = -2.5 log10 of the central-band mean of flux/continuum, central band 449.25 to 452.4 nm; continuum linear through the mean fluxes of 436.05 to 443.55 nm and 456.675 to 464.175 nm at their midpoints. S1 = -0.10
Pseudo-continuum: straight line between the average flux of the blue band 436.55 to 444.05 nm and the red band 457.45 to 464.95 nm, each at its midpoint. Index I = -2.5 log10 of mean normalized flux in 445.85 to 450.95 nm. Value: -0.08 mag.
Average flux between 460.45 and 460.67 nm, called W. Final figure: 9.36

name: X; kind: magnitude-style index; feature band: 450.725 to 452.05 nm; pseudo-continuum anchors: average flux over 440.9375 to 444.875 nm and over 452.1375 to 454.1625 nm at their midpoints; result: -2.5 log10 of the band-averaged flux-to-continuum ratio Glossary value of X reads -0.19 mag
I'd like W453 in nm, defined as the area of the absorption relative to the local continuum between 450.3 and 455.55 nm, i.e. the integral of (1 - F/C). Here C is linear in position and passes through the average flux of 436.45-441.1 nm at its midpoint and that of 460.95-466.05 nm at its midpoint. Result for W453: -0.24 nm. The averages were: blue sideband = 6.24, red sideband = 9.54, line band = 8.49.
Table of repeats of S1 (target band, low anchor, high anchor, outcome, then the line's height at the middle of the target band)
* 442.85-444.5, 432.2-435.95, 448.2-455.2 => 0.076 mag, 7.56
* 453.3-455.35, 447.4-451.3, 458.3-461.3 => 0.076 mag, 8.97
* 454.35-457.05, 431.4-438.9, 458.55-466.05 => -0.040 mag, 8.74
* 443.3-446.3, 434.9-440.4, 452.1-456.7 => 0.073 mag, 7.42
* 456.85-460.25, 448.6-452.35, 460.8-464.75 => 0.030 mag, 9.36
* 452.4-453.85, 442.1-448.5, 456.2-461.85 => 0.154 mag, 8.46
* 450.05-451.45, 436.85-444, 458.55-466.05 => -0.192 mag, 7.88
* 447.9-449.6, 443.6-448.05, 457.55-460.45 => -0.062 mag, 7.79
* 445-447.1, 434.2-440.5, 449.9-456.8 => 0.127 mag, 7.77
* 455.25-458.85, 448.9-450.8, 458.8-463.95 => 0.011 mag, 9.25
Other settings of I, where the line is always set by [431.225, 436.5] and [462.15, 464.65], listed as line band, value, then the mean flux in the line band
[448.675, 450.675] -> -0.05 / 8.64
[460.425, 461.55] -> -0.03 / 9.63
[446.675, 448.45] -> -0.03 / 8.26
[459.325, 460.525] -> 0.01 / 9.15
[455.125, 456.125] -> -0.05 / 9.22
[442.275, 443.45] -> 0.08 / 7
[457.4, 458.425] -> 0.02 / 8.89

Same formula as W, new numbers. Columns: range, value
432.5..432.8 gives 4.69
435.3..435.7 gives 7.15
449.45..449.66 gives 7.8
